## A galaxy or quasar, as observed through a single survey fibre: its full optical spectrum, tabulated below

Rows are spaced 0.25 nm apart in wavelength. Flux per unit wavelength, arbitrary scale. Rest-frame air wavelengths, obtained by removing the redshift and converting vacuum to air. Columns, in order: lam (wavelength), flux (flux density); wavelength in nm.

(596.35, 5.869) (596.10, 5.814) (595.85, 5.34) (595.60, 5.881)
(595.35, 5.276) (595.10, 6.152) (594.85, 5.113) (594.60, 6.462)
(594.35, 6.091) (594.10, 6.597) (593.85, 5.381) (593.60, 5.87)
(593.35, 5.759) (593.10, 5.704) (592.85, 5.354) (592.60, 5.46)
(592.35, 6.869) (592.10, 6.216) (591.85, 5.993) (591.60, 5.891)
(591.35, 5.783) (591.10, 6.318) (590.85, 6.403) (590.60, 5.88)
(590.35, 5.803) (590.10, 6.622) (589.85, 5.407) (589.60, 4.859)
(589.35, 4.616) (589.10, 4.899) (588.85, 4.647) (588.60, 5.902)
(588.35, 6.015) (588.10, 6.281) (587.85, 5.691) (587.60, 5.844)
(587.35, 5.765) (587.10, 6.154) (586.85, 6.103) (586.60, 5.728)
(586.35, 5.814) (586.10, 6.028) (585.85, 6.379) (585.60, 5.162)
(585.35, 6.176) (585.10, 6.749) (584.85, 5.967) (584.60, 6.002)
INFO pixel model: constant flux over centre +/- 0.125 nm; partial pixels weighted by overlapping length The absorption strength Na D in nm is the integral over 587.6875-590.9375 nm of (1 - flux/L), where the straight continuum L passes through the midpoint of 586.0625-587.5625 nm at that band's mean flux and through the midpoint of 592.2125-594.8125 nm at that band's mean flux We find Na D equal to 0.17 nm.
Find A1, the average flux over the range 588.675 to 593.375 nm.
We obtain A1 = 5.71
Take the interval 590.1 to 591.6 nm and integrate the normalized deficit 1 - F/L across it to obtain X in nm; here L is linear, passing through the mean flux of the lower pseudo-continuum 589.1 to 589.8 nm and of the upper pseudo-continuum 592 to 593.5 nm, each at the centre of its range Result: -0.23 nm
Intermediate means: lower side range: 4.84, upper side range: 5.89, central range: 6.07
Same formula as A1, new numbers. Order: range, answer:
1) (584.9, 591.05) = 5.8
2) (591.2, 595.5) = 5.88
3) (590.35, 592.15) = 6.04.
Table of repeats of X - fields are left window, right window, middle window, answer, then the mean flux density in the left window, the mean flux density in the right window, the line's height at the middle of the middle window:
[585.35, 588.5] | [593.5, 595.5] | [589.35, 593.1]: 0.015 nm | 5.92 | 5.87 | 5.89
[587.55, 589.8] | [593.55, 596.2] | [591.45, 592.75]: -0.101 nm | 5.4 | 5.81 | 5.63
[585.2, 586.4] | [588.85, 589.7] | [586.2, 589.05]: -0.254 nm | 5.94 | 4.77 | 5.32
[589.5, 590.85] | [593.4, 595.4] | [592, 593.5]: -0.010 nm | 5.79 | 5.89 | 5.85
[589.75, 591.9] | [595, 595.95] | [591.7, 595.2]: -0.068 nm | 6.02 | 5.66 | 5.82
